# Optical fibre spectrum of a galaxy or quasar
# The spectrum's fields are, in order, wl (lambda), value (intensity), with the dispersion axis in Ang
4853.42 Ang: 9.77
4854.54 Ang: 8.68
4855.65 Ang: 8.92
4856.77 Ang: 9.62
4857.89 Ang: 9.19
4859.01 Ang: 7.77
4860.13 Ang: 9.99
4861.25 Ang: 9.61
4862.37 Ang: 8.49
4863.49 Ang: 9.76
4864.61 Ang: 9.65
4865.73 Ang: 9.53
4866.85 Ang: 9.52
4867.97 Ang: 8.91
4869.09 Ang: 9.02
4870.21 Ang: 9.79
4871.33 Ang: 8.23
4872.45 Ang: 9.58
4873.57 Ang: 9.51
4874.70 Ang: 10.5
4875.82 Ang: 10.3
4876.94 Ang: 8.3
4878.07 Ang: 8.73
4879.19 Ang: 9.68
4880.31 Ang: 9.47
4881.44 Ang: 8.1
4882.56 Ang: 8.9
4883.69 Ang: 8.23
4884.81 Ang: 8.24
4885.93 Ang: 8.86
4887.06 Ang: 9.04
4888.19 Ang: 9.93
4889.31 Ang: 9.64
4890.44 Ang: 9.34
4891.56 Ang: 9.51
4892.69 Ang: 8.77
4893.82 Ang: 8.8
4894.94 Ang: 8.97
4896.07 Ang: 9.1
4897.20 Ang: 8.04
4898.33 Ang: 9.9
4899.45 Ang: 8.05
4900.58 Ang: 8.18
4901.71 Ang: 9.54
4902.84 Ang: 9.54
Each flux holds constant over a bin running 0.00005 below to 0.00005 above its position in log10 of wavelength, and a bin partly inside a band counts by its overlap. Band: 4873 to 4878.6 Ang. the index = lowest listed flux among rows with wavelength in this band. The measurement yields 8.3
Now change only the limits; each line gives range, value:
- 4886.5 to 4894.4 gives 8.77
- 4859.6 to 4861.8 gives 9.61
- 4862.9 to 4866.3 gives 9.53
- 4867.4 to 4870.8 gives 8.91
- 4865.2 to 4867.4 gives 9.52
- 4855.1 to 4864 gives 7.77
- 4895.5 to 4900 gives 8.04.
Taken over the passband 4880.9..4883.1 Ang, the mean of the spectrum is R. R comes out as 8.52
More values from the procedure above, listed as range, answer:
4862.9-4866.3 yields 9.64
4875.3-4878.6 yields 9.09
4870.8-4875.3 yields 9.47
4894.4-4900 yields 8.81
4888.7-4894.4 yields 9.23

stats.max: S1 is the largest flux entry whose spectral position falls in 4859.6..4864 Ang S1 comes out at 9.99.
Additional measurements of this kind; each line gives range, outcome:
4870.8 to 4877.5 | 10.5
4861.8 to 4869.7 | 9.76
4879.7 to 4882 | 9.47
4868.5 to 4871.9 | 9.79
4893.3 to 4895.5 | 8.97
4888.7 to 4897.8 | 9.64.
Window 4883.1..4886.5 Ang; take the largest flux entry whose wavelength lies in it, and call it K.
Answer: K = 8.86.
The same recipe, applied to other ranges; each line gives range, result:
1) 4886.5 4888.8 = 9.93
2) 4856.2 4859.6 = 9.62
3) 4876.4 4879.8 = 9.68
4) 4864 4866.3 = 9.65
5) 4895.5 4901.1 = 9.9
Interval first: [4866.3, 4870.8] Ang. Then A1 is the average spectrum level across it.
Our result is 9.31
